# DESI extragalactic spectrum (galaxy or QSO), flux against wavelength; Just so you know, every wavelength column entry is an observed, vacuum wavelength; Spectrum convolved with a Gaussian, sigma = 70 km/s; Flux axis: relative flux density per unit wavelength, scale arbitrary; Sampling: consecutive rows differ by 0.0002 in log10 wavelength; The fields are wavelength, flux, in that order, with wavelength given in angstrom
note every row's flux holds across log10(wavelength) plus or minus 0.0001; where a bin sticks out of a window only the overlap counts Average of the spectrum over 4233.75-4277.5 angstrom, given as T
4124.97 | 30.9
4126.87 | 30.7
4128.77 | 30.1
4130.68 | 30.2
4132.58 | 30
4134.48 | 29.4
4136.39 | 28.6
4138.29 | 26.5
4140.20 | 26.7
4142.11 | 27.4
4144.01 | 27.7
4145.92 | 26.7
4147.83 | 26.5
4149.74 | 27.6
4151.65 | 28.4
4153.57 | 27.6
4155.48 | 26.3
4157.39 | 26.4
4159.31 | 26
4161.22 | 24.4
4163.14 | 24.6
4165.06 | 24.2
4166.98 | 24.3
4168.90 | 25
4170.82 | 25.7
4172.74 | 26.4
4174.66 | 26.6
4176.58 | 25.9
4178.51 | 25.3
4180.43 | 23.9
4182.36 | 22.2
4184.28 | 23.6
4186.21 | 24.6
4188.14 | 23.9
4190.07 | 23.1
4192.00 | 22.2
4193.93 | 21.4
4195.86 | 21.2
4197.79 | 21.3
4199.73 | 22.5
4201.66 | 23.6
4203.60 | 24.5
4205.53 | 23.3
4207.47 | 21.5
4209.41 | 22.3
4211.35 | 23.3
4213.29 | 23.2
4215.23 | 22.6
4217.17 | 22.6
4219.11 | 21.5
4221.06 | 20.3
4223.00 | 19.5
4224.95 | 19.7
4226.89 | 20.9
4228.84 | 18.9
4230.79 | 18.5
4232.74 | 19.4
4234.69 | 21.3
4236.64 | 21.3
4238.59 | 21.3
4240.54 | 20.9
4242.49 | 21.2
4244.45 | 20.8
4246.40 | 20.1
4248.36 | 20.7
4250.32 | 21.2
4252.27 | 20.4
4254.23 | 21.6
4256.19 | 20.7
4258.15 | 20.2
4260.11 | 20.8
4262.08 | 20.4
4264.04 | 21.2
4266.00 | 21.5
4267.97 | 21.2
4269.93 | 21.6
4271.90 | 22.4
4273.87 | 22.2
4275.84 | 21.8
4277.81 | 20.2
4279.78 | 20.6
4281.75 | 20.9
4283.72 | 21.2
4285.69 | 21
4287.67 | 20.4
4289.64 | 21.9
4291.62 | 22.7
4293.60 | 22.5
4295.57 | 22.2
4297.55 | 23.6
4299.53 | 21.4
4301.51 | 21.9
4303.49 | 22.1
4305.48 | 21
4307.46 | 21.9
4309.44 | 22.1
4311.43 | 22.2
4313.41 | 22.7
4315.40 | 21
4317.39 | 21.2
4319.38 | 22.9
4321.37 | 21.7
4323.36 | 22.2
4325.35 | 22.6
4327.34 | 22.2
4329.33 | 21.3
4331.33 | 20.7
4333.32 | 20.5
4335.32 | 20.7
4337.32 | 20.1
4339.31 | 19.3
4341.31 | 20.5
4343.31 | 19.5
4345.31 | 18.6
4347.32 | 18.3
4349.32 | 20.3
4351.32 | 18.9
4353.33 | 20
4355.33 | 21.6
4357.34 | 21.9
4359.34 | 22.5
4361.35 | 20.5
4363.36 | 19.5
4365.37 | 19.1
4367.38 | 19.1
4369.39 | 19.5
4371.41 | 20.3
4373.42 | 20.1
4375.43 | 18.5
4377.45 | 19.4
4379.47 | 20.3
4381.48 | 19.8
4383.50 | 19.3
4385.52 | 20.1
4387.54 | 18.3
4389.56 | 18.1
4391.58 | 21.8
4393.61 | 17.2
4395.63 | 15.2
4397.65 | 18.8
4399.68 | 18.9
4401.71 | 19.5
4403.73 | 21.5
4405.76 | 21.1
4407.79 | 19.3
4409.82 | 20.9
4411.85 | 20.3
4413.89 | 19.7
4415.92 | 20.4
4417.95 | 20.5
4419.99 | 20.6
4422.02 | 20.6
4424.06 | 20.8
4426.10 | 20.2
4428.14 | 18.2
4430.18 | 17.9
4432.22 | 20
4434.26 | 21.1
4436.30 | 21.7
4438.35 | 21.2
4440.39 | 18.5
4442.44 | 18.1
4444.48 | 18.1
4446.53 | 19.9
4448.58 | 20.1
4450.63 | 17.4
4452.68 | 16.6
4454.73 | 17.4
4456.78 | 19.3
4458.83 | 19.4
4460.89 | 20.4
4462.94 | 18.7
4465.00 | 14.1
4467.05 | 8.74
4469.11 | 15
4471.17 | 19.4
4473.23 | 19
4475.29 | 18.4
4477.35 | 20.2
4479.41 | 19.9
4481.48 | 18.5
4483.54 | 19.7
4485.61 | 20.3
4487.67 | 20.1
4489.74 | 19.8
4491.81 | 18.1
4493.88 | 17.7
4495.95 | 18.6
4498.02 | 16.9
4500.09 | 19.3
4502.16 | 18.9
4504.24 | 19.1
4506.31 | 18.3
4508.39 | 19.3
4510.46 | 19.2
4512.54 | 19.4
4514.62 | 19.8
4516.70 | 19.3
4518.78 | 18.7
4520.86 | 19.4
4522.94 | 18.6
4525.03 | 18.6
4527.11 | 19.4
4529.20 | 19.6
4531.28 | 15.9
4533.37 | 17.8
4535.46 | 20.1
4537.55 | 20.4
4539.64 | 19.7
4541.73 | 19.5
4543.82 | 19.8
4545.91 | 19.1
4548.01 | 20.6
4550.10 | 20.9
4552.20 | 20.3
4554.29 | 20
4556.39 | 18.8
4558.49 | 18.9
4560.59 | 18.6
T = 21.1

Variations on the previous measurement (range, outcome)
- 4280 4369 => 21.1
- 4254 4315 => 21.5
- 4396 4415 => 19.8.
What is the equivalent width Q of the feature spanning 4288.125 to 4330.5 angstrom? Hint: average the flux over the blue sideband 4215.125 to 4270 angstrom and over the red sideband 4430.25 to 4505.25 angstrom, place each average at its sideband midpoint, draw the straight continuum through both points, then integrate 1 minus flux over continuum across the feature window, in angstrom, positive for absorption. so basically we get -4.1 angstrom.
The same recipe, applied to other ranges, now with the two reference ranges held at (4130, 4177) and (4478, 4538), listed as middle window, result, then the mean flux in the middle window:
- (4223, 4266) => 7.3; 20.5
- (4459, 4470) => 2.3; 15.7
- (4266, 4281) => 1.7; 21.4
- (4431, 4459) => 1.6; 19.2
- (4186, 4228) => 5.6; 22.2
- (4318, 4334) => 0.8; 21.8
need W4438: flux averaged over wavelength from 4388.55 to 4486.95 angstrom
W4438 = 19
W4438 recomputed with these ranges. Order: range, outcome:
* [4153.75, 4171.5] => 25.3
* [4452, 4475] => 17.1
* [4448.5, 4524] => 18.4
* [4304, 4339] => 21.6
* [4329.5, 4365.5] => 20.2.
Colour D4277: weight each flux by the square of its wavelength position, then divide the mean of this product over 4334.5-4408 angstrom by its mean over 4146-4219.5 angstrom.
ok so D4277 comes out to 0.9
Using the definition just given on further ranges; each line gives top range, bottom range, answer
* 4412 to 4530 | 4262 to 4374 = 0.96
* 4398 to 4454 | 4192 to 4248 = 1.01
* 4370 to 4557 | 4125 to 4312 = 0.92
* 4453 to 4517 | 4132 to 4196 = 0.84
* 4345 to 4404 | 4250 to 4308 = 0.95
